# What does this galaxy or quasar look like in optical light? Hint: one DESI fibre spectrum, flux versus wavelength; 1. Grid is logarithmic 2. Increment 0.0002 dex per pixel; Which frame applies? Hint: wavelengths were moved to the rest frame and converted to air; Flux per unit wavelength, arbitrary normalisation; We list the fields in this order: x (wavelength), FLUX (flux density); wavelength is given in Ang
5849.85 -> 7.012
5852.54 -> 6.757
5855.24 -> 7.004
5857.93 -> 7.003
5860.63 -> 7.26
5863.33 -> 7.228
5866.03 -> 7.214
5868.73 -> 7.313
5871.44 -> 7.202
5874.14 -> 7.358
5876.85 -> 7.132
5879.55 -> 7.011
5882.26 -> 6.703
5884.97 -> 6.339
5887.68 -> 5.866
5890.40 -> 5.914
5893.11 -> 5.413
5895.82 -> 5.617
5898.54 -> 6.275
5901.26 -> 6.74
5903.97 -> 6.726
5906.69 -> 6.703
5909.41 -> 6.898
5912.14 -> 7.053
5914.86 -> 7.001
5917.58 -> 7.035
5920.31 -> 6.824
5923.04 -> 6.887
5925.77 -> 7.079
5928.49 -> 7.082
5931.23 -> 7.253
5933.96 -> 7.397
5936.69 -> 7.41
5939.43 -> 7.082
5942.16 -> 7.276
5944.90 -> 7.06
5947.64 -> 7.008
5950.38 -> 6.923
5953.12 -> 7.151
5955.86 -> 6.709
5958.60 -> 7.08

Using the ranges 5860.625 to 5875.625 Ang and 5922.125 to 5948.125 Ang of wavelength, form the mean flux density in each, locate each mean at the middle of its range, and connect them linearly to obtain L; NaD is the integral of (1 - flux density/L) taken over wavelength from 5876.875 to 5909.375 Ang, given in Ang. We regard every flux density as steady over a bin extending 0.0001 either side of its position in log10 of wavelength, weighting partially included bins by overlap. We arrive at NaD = 3.9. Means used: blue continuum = 7.26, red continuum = 7.16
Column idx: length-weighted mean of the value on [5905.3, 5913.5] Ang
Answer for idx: 6.88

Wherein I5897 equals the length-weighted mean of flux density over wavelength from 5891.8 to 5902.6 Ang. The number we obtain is 6.01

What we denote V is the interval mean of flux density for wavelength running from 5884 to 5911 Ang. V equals 6.25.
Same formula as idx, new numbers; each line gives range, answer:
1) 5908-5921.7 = 6.96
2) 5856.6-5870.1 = 7.2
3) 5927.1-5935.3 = 7.24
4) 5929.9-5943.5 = 7.29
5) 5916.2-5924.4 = 6.91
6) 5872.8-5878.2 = 7.24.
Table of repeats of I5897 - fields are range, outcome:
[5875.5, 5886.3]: 6.8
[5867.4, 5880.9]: 7.2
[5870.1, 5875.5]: 7.28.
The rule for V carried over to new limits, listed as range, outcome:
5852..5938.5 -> 6.84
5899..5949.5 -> 7.01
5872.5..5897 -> 6.39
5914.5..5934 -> 7.05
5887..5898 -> 5.73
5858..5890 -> 6.93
